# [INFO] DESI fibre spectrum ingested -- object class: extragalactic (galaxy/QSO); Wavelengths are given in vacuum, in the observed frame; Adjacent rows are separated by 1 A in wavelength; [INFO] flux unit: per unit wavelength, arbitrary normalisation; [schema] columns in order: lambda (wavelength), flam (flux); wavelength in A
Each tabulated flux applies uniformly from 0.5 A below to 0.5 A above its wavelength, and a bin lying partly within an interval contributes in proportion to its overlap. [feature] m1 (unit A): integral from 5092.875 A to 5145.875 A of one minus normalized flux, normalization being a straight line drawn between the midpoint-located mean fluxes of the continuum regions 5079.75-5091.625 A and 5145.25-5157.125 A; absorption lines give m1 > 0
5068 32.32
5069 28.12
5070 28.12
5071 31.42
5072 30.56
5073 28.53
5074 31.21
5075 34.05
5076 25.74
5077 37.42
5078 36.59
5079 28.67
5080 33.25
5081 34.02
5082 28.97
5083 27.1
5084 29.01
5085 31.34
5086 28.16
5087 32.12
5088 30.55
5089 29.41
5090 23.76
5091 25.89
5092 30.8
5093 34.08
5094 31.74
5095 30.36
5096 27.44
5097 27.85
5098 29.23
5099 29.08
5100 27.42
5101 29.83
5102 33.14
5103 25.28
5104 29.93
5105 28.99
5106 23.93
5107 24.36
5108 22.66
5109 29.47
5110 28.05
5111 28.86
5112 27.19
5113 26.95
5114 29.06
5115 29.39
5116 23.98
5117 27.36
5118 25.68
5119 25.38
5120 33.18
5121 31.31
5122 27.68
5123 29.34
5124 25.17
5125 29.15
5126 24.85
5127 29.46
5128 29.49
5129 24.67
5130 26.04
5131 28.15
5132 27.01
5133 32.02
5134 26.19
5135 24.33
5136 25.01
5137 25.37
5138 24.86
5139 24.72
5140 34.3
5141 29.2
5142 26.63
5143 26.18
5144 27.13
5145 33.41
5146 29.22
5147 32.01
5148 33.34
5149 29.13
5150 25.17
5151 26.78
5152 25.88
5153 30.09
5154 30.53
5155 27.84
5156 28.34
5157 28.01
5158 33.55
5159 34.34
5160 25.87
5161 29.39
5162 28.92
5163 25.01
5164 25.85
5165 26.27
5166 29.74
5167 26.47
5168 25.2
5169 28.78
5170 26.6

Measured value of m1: 2.30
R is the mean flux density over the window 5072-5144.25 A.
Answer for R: 28.6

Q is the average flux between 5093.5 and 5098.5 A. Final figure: 29.3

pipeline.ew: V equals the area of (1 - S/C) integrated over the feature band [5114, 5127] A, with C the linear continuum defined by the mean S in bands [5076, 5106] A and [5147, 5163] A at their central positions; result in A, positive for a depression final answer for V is 0.75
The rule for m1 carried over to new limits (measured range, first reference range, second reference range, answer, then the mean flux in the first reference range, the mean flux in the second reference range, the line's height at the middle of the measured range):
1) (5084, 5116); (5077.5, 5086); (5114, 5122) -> 1.1 A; 30.9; 28.1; 29.5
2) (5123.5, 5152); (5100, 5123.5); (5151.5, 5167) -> 0.5 A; 27.9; 28.6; 28.2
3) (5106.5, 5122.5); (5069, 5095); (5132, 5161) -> 1.1 A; 30.5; 28.5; 29.5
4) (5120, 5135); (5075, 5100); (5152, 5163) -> 0.9 A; 30.1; 29.3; 29.7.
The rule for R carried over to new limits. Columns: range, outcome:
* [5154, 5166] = 28.6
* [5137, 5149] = 29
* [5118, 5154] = 28.1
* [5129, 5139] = 26.4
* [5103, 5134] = 27.6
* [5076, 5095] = 30.6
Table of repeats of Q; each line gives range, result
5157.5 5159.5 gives 33.9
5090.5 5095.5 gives 30.6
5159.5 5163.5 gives 27.3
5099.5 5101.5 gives 28.6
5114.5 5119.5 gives 26.4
